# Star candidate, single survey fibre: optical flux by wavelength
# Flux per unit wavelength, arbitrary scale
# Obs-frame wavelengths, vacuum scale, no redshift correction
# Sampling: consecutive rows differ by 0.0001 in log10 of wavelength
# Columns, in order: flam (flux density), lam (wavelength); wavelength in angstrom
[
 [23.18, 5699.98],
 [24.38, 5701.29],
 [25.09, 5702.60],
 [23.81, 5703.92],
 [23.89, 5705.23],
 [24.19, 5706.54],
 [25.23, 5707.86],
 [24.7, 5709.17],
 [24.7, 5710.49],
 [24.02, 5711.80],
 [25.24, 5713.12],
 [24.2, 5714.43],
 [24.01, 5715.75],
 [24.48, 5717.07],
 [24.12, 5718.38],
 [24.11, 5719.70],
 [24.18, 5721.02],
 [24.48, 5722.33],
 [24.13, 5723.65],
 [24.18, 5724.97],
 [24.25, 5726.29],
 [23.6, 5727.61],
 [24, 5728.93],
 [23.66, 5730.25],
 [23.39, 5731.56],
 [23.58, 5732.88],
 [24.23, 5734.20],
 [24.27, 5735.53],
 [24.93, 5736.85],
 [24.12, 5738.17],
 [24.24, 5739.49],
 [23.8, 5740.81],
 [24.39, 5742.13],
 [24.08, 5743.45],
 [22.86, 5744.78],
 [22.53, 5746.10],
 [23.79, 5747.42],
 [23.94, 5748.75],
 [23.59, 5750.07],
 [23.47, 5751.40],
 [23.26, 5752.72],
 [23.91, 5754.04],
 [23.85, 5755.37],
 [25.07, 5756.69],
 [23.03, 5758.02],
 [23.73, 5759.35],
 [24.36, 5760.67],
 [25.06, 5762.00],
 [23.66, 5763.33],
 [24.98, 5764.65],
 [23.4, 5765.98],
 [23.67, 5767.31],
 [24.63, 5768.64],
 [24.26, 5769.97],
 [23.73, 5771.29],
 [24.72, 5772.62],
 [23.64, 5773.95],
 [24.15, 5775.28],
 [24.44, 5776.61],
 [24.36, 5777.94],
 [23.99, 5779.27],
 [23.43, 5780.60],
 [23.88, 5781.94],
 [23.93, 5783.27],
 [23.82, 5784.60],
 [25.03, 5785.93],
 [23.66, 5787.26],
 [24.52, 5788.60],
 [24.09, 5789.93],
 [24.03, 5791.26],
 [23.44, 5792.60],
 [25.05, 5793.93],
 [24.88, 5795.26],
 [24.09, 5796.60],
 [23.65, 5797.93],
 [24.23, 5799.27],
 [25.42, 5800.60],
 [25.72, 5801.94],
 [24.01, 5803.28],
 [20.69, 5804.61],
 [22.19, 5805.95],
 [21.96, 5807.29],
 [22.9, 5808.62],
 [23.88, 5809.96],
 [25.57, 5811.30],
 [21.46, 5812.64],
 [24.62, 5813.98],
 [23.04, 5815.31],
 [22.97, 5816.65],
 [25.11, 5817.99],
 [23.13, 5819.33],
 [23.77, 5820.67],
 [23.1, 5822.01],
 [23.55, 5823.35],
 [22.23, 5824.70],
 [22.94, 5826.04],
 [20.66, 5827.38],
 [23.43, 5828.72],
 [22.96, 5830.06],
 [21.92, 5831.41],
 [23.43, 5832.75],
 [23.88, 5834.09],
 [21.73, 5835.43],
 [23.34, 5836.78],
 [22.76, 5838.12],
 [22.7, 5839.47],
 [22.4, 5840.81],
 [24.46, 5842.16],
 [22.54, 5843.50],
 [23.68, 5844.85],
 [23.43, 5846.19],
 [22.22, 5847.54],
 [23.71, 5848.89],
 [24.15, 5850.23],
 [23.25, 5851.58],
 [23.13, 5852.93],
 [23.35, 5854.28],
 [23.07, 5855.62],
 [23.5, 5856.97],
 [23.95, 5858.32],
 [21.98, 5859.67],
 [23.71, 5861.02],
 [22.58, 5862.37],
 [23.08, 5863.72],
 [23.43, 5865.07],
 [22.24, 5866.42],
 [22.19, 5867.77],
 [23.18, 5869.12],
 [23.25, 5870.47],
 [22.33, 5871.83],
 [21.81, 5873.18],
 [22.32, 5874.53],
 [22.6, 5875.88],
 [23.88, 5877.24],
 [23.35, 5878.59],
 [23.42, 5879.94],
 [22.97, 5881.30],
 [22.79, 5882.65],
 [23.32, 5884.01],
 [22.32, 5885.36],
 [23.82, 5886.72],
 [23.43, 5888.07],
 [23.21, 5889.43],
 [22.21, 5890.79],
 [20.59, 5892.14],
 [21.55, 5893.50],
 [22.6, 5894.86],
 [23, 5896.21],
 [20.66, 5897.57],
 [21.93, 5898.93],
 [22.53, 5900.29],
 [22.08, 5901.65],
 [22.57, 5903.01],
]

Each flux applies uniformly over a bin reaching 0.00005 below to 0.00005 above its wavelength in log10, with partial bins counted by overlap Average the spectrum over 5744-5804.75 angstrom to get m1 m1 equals 24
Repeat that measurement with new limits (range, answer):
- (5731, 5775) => 23.9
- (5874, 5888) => 23.1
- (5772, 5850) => 23.5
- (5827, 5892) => 23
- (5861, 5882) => 22.9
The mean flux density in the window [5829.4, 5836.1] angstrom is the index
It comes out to 22.8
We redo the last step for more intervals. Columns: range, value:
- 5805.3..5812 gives 23.3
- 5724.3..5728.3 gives 24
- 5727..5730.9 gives 23.7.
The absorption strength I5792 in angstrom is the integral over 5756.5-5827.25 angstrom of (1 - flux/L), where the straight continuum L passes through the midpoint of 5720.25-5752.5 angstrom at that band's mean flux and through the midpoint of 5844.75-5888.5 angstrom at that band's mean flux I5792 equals -0.9 angstrom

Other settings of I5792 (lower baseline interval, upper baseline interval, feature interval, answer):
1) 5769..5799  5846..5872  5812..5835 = 0.51 angstrom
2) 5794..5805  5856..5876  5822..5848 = 0.67 angstrom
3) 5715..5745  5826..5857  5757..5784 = -0.44 angstrom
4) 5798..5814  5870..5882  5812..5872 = 0.30 angstrom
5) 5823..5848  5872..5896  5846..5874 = -0.28 angstrom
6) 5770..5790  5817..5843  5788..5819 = -0.26 angstrom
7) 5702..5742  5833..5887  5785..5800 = -0.39 angstrom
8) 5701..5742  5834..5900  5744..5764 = 0.15 angstrom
